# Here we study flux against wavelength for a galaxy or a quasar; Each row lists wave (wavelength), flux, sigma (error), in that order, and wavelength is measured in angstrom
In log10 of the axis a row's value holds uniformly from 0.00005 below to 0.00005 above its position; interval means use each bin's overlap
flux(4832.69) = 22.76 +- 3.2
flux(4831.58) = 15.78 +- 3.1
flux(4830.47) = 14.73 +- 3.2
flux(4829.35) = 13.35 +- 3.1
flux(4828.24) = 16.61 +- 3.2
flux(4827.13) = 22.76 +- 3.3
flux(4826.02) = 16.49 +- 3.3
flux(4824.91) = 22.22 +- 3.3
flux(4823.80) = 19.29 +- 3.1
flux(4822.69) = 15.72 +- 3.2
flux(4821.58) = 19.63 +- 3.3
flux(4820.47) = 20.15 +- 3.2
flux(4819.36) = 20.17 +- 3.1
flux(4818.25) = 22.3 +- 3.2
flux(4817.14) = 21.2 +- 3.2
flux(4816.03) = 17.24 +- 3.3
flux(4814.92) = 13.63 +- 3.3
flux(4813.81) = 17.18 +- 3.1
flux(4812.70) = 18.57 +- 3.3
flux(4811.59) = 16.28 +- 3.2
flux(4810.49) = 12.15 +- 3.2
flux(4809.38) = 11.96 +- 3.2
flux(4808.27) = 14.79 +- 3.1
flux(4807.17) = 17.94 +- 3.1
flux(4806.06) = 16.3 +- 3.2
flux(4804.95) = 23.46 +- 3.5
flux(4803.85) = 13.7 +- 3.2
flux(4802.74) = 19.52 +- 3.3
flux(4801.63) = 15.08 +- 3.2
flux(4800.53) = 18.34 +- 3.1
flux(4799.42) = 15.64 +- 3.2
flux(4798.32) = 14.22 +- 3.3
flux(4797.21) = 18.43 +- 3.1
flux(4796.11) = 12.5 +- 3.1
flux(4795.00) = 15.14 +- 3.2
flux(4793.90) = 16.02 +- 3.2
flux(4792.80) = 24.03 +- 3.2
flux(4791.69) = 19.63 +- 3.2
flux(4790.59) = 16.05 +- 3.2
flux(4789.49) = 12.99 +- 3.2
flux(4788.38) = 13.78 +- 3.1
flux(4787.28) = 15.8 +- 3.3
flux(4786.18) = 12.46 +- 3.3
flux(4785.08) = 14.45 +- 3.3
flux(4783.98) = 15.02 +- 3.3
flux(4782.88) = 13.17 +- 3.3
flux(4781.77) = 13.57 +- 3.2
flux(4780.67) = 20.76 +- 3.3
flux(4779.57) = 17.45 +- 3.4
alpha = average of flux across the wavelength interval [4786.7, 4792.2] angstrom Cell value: 15.6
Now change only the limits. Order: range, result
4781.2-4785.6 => 14.1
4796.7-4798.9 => 16.3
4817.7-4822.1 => 20.6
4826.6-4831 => 16.8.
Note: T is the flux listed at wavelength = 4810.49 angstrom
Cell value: 12.15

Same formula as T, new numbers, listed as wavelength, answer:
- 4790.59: 16.05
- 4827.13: 22.76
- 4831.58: 15.78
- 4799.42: 15.64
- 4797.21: 18.43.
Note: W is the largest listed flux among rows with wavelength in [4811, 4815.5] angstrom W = 18.57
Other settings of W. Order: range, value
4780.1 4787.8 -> 20.76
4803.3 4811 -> 23.46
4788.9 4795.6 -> 24.03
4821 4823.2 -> 19.63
